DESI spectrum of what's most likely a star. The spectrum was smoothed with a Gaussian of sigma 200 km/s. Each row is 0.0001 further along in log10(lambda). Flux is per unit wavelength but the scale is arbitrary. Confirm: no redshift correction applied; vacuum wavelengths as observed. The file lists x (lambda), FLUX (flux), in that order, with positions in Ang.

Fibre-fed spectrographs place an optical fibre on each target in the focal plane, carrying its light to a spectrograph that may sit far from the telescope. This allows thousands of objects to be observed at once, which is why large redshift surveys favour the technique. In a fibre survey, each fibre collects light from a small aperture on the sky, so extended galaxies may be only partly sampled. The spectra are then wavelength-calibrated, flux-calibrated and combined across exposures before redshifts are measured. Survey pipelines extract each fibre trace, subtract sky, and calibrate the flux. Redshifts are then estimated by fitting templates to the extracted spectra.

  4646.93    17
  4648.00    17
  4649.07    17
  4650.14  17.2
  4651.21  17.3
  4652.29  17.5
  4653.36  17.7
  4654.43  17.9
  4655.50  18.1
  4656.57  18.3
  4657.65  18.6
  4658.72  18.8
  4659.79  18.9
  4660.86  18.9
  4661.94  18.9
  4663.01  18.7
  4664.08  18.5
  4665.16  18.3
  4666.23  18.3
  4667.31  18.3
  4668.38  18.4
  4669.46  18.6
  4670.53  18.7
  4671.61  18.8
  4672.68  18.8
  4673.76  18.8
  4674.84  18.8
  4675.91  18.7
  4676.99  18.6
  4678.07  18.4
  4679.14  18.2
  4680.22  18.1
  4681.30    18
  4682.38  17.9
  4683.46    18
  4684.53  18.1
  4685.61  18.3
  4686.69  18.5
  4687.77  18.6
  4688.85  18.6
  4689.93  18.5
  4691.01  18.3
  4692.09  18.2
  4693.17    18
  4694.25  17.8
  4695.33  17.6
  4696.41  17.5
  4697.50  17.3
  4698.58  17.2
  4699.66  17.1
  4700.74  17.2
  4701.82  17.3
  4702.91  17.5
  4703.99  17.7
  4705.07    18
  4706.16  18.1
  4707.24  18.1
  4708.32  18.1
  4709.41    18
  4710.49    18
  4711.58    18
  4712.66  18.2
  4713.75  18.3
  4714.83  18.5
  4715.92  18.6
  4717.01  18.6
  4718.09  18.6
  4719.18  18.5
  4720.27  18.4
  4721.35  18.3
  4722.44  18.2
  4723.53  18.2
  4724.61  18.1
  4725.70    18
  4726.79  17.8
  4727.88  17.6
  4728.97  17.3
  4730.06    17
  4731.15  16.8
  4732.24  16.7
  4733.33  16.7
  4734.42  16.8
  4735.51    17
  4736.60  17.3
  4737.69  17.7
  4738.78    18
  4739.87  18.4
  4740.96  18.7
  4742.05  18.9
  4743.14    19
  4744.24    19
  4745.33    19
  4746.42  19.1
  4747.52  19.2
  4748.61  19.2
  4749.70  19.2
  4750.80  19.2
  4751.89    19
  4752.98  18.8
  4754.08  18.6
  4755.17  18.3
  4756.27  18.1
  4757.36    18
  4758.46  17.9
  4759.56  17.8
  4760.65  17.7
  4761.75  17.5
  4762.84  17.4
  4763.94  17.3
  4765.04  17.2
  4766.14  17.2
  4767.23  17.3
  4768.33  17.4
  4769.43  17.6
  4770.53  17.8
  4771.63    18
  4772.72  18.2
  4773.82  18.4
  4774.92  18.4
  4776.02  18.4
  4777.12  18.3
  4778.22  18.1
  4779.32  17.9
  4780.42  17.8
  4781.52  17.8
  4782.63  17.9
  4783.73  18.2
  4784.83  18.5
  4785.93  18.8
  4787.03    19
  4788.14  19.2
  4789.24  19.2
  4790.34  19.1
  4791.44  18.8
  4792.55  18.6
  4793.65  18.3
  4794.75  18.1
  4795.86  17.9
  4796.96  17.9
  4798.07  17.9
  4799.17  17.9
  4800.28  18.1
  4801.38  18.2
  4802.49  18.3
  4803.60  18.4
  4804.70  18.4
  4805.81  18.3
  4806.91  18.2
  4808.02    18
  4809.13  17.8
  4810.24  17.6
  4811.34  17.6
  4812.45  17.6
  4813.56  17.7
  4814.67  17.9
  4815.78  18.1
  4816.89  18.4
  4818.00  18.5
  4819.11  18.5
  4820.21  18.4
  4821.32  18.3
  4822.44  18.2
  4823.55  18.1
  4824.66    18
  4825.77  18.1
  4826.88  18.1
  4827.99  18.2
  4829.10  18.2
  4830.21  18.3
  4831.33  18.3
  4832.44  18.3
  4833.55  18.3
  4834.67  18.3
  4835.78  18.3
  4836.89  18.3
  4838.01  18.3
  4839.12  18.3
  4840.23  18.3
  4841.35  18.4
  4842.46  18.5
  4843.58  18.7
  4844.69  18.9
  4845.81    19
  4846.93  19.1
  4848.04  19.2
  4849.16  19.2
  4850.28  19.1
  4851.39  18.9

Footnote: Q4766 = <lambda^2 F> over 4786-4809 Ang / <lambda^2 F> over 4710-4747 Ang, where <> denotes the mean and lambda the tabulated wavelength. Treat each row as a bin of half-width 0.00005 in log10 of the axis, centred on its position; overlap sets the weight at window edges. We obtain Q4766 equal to 1.05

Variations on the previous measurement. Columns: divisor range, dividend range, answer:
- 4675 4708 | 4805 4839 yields 1.07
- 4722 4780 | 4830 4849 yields 1.07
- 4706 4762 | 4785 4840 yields 1.04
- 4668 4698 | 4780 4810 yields 1.05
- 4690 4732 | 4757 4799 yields 1.04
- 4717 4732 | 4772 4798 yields 1.05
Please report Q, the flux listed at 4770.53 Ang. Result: 17.8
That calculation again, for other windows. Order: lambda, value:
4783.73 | 18.2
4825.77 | 18.1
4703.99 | 17.7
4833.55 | 18.3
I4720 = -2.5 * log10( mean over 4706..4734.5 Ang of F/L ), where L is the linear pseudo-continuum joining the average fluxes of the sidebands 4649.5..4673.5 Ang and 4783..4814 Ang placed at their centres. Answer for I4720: 0.02 mag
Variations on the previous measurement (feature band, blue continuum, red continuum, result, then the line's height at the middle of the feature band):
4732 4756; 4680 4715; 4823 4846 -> -0.02 mag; 18.1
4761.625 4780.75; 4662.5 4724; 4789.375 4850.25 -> 0.03 mag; 18.3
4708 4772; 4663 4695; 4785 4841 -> 0.02 mag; 18.3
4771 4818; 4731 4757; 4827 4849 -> 0.01 mag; 18.4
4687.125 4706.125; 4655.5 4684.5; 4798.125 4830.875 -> 0.04 mag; 18.4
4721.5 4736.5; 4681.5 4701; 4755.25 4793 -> 0.04 mag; 18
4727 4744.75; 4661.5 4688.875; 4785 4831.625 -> 0.04 mag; 18.4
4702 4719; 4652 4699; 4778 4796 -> 0.01 mag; 18.3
